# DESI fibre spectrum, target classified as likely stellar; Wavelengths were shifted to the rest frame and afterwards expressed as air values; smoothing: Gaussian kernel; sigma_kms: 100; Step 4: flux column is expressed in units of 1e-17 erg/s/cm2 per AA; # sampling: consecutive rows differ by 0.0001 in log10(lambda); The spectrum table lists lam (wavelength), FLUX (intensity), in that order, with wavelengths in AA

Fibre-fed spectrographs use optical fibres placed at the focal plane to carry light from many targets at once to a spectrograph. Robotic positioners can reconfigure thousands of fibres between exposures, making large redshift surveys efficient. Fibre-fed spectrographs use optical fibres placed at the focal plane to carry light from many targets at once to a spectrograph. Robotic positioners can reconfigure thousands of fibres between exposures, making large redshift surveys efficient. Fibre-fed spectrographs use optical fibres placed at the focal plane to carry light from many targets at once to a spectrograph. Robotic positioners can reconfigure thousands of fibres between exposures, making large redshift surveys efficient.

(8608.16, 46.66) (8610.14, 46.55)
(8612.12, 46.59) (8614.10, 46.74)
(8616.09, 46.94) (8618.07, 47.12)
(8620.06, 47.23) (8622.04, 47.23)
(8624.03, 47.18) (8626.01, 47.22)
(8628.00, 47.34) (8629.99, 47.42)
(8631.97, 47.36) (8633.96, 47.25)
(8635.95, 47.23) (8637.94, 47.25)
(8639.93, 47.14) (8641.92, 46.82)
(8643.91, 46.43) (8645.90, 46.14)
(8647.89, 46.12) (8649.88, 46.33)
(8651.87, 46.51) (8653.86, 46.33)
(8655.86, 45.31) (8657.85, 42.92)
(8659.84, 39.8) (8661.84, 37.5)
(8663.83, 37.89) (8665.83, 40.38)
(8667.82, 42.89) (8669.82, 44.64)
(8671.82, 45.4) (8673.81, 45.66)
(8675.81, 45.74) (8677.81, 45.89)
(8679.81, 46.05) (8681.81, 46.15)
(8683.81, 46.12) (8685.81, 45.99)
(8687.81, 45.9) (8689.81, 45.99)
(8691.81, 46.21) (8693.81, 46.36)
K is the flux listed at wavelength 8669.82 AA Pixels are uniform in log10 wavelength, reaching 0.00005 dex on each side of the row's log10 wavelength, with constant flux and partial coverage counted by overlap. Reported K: 44.64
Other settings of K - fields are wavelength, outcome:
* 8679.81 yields 46.05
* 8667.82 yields 42.89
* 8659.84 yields 39.8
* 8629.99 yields 47.42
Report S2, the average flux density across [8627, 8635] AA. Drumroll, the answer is 47.3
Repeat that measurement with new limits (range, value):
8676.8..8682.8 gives 46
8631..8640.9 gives 47.2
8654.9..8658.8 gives 44.2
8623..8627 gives 47.2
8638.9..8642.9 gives 47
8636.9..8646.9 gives 46.8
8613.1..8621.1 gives 47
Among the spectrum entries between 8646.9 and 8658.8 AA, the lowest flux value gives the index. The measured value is 42.92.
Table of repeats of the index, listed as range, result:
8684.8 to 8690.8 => 45.9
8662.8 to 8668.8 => 37.89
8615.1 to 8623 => 46.94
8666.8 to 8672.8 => 42.89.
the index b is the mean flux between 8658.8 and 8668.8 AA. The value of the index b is 39.7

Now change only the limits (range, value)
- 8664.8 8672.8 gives 43.3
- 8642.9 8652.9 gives 46.3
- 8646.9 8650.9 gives 46.3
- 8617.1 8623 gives 47.2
